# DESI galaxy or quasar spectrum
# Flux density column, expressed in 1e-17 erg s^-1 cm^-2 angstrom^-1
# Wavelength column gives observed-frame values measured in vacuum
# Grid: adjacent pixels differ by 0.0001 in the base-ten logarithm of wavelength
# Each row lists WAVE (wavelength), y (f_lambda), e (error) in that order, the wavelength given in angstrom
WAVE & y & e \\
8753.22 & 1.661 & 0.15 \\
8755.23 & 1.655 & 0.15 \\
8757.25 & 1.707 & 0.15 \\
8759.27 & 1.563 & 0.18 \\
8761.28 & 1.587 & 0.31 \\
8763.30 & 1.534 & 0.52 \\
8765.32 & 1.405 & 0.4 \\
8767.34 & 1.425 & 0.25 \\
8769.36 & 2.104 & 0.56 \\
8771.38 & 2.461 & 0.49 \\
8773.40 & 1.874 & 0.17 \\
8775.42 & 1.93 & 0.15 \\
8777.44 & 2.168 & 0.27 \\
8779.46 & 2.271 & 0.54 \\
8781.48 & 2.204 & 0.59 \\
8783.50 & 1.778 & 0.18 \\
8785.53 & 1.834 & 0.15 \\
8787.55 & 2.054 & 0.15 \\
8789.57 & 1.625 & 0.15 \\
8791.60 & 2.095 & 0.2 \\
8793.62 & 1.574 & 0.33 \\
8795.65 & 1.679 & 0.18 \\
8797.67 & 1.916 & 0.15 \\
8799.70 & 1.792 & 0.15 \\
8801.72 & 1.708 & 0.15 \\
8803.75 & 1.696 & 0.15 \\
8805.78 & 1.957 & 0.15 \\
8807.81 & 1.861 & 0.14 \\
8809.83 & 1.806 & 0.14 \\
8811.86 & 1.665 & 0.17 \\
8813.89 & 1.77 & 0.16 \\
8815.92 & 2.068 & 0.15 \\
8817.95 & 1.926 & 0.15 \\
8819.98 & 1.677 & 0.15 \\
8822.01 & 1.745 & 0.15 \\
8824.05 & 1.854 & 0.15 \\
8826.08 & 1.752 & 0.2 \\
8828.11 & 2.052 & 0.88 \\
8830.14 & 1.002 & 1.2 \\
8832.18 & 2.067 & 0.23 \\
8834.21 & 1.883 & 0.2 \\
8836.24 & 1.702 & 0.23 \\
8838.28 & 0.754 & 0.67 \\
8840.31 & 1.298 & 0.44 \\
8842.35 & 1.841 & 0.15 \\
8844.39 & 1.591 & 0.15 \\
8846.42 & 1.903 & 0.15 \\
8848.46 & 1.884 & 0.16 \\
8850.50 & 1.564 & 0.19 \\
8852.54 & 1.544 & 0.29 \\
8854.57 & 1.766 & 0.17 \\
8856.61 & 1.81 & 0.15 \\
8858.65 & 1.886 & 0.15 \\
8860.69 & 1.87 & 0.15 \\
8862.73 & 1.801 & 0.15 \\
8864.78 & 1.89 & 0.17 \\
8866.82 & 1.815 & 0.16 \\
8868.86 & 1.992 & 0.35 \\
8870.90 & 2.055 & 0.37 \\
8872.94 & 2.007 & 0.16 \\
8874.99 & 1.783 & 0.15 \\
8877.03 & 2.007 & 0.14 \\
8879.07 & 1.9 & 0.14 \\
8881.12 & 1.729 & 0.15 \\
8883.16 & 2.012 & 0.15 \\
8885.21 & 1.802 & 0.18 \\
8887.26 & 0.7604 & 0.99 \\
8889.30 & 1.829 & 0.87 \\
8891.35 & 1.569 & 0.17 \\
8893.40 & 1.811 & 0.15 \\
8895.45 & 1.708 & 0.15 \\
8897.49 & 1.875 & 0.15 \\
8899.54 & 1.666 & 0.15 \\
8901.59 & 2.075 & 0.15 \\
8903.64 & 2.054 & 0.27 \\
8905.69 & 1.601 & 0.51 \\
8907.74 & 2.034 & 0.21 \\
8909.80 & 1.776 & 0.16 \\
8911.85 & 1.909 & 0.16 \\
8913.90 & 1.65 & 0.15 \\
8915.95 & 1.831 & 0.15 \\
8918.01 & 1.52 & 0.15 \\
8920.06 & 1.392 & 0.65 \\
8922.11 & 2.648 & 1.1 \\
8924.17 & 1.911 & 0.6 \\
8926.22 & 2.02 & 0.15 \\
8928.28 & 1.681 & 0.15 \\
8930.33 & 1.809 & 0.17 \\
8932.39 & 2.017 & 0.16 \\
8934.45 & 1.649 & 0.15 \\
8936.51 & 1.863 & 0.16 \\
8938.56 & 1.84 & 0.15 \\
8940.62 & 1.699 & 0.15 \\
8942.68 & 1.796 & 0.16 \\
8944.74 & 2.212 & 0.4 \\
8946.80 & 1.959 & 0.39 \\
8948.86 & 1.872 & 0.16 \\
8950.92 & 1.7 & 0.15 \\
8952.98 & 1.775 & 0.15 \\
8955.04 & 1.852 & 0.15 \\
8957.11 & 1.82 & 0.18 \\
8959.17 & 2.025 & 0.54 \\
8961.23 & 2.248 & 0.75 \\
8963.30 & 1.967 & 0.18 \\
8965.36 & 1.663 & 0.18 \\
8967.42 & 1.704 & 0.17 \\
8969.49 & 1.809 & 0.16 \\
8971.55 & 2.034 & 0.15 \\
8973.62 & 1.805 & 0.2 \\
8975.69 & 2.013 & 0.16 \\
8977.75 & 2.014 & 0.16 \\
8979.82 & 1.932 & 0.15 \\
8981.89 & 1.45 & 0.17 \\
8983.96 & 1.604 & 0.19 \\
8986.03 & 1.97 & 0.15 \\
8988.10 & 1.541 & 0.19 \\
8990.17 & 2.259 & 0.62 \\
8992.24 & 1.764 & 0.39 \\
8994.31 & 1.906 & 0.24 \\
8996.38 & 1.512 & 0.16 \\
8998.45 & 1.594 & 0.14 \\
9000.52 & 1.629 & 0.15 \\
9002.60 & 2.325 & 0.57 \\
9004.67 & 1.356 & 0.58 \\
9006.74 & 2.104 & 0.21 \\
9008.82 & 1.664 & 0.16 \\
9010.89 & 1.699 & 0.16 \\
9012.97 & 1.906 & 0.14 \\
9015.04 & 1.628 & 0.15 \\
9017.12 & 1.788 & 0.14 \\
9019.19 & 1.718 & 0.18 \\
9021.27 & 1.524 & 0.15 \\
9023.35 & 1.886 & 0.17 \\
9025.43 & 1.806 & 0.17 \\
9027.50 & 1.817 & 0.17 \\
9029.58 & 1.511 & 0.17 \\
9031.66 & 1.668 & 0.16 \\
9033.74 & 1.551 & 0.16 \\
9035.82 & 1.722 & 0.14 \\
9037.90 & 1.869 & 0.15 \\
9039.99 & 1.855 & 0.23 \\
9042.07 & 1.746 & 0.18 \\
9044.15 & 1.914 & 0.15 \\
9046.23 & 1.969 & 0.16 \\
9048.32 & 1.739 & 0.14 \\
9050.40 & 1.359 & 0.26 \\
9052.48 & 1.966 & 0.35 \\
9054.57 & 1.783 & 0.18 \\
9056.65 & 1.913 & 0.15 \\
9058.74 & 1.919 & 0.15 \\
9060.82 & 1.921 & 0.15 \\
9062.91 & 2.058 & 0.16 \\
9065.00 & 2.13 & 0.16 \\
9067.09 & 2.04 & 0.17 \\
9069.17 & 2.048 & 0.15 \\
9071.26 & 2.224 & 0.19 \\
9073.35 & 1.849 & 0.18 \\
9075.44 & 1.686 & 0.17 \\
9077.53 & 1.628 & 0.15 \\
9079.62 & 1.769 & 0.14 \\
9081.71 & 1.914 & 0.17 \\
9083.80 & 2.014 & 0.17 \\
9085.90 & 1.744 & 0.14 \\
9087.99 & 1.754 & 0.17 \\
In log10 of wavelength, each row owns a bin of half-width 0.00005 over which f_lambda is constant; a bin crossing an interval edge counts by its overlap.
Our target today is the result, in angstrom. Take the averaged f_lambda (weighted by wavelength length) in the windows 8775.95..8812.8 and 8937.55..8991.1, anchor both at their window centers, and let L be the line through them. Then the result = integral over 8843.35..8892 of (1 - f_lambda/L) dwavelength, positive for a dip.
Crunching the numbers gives 2.2 angstrom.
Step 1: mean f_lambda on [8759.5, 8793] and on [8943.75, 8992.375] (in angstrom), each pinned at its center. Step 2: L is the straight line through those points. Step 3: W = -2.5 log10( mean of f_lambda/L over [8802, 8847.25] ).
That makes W 0.10 mag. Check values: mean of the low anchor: 1.89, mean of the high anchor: 1.88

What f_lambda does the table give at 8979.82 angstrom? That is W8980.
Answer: 1.932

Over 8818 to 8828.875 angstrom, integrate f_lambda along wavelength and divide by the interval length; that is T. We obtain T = 1.82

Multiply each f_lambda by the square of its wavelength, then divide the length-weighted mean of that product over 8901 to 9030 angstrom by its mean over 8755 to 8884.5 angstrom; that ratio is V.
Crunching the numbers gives 1.05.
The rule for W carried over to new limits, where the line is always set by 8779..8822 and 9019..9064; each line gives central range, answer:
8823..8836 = 0.05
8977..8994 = -0.01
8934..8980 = -0.05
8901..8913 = -0.05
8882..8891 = 0.14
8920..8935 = -0.07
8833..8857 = 0.13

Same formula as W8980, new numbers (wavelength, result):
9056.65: 1.913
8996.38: 1.512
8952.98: 1.775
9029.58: 1.511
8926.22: 2.02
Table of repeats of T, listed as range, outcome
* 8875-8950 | 1.82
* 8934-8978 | 1.88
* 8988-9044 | 1.76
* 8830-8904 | 1.75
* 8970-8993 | 1.85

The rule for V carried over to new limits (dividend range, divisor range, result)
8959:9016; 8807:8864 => 1.09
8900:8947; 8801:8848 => 1.11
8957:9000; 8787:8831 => 1.07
